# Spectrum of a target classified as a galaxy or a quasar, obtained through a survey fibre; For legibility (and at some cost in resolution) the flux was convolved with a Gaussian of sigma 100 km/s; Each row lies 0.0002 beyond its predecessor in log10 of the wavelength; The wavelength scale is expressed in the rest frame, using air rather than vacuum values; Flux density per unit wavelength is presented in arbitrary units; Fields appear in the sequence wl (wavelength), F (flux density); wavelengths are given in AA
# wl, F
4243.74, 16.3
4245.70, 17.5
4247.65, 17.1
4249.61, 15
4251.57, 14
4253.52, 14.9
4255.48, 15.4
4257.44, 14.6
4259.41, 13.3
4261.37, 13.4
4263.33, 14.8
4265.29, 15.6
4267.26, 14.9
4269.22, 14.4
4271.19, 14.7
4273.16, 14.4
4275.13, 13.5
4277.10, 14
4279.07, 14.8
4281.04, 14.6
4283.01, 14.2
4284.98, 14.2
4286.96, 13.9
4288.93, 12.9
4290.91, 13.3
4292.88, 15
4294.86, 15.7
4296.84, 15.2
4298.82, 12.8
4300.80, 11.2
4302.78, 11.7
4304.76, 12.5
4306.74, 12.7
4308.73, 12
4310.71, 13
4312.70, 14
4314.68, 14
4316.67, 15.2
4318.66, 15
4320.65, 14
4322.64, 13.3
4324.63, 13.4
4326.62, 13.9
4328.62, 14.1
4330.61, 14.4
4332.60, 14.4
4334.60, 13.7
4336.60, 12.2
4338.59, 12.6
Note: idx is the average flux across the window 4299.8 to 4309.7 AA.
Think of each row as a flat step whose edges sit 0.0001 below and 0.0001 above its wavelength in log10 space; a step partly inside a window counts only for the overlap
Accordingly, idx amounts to 12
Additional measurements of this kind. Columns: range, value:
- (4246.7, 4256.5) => 15.3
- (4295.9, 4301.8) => 13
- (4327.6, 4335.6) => 14.1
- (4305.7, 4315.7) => 13.1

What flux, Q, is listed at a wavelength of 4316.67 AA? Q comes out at 15.2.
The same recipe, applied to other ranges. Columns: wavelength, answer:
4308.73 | 12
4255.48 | 15.4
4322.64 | 13.3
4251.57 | 14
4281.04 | 14.6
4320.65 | 14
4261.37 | 13.4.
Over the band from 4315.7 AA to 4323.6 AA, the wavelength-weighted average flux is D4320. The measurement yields 14.4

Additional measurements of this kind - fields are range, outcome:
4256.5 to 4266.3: 14.3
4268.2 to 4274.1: 14.5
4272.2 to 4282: 14.3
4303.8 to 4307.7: 12.6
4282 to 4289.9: 13.8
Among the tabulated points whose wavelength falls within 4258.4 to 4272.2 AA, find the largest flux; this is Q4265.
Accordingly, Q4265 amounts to 15.6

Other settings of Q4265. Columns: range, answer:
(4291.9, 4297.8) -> 15.7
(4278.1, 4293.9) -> 15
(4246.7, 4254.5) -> 17.1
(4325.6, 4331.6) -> 14.4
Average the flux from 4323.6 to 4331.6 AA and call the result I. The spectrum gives 13.9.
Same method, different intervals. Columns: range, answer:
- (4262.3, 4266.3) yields 15.2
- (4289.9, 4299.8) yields 14.4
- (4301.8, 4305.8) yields 12.1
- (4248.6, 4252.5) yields 14.5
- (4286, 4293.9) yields 13.8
